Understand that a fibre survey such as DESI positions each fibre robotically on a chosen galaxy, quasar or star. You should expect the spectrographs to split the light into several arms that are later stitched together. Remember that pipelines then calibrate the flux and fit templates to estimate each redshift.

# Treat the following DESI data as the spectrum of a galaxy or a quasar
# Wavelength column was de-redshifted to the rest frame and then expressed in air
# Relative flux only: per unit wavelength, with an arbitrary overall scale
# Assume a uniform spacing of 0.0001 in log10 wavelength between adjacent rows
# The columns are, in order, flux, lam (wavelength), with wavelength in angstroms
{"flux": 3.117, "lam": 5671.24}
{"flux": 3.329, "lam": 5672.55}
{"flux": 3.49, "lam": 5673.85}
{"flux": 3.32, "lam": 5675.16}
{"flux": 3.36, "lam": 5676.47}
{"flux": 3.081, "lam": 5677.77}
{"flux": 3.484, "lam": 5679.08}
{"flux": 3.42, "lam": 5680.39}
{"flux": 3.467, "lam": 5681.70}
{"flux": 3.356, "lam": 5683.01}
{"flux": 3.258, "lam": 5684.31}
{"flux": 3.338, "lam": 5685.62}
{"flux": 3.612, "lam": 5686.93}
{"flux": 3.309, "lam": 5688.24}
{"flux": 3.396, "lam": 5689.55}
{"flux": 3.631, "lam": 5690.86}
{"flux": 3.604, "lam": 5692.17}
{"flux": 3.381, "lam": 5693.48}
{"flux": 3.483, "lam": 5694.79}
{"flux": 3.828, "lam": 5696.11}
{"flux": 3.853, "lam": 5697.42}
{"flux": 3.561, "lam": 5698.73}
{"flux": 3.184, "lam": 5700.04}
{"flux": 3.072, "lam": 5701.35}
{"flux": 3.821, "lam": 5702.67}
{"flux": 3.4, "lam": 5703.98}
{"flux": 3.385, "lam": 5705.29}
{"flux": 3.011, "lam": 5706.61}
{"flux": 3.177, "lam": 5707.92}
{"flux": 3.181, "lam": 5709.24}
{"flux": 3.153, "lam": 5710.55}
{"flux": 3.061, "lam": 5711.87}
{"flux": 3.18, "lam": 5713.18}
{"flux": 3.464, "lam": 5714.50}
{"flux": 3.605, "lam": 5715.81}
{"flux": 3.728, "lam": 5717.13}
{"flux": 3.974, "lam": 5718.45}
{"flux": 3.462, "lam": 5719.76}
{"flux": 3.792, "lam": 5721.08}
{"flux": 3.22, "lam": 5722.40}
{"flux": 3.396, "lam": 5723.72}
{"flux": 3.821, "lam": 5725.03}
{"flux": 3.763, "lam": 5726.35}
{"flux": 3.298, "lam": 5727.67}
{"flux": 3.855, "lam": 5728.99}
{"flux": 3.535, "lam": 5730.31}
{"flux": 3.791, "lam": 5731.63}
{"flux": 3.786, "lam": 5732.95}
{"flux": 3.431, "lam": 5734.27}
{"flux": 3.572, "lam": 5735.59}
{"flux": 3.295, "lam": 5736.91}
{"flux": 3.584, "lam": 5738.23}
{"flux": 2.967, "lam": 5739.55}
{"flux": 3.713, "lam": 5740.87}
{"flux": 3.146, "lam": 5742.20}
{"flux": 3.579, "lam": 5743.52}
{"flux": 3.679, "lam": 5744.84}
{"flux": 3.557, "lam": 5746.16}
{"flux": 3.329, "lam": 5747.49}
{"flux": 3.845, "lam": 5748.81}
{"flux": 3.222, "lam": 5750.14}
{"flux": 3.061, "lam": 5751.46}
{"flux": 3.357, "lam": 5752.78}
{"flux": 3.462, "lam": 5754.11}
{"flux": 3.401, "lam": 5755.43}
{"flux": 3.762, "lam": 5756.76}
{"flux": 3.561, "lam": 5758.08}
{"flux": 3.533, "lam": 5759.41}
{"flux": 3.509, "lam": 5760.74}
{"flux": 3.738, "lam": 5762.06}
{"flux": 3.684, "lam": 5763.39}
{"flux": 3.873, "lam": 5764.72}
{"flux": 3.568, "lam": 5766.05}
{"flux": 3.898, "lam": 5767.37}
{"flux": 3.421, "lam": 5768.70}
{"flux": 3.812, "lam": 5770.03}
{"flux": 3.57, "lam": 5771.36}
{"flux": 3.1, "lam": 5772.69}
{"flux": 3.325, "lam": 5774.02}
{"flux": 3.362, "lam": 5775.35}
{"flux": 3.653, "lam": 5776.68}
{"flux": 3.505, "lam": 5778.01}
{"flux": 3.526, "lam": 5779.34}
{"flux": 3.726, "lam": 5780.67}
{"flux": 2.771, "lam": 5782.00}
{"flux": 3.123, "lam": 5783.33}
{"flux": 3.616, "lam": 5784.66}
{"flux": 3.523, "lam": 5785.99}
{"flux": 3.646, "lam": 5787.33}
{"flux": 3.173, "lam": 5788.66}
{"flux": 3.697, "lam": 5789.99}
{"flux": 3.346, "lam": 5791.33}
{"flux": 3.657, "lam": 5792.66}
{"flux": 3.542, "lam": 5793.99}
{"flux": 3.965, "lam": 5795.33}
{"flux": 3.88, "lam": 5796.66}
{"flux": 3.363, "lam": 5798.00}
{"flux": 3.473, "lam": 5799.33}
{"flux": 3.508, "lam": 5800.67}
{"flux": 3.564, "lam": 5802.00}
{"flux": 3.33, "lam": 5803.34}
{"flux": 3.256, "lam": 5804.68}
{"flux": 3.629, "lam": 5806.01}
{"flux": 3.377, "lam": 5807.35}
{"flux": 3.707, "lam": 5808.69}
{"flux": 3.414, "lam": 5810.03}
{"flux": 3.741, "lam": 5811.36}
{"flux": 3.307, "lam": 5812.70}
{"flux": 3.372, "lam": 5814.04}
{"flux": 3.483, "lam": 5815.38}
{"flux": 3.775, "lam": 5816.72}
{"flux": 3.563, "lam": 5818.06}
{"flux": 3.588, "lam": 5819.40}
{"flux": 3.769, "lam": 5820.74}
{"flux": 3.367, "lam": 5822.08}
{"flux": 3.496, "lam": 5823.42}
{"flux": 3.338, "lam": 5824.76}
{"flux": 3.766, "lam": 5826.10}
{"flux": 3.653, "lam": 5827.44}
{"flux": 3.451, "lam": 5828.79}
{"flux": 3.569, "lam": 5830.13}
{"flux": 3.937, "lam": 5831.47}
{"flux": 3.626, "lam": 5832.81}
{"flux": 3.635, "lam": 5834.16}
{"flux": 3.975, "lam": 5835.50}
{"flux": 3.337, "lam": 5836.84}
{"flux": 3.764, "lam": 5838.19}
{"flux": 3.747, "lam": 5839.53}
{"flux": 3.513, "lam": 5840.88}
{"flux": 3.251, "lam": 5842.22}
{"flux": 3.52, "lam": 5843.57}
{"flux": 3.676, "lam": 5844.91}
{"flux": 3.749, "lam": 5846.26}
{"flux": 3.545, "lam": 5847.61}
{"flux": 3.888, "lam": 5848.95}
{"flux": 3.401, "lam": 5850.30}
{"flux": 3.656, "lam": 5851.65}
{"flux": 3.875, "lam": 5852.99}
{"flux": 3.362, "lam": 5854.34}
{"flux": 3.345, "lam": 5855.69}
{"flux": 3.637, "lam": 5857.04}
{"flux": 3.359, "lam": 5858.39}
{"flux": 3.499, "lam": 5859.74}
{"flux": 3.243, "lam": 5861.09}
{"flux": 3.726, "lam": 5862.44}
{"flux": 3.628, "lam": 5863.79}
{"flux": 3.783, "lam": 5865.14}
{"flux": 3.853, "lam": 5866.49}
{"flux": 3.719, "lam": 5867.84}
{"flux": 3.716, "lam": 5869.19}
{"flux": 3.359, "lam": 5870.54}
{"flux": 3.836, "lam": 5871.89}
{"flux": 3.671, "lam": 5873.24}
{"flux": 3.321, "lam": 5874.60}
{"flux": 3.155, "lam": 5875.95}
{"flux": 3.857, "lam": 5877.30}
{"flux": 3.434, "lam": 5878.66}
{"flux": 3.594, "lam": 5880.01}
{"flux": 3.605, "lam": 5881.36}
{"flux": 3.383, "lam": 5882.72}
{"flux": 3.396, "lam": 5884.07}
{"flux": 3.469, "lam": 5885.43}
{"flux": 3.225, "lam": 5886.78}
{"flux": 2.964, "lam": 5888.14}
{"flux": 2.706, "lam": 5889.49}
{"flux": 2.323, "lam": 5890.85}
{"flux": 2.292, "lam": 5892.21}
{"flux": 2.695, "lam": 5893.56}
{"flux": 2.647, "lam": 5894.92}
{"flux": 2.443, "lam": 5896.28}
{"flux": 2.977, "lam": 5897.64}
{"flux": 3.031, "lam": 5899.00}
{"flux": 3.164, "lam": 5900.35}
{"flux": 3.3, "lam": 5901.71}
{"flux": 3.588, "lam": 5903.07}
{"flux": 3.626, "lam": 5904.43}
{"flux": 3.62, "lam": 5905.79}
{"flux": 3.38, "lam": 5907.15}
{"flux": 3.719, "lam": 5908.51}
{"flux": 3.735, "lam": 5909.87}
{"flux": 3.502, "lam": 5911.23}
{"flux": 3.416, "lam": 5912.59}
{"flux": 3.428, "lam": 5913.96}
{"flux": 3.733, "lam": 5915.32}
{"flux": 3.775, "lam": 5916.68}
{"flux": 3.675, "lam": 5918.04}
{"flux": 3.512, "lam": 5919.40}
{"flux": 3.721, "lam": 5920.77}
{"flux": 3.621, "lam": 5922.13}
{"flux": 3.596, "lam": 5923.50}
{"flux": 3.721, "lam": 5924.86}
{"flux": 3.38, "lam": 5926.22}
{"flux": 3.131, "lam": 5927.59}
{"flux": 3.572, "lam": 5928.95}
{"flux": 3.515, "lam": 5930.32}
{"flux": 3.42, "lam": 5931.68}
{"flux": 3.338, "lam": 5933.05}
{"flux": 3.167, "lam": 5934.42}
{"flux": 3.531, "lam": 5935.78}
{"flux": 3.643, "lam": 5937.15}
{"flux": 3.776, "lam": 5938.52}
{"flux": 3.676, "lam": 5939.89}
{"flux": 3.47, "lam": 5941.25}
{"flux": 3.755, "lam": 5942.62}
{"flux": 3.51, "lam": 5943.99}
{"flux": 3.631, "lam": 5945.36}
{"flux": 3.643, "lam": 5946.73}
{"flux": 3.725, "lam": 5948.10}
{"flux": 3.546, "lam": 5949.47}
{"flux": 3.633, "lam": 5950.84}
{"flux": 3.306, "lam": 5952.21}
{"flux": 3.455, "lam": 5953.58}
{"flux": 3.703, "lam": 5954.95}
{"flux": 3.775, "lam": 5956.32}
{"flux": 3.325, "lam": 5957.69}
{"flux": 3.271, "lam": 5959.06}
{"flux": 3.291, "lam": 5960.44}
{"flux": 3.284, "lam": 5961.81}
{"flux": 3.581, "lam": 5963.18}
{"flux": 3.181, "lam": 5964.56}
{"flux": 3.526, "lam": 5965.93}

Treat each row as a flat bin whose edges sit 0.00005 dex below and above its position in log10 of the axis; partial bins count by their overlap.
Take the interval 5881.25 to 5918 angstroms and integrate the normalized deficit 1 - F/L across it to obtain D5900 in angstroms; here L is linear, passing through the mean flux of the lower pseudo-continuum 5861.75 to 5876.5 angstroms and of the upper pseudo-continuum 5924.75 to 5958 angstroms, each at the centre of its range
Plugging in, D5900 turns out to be 3.6 angstroms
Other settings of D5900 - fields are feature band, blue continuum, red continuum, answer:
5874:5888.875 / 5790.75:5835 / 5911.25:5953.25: 0.66 angstroms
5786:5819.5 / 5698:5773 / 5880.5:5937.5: -1.03 angstroms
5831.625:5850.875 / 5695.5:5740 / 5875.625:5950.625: -1.13 angstroms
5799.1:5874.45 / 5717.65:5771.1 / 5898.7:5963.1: -0.79 angstroms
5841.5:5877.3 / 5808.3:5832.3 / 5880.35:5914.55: -2.09 angstroms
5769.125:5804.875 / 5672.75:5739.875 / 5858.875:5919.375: -0.69 angstroms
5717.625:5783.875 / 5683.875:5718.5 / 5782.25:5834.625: -0.84 angstroms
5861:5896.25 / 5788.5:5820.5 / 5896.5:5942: 1.92 angstroms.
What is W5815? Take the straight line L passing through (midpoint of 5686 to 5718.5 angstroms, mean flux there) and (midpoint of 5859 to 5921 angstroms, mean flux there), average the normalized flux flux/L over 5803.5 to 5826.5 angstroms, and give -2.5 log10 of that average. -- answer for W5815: -0.04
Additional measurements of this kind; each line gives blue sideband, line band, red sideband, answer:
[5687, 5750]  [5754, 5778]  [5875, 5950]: -0.03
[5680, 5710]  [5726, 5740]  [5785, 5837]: -0.02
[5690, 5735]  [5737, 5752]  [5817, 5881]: 0.03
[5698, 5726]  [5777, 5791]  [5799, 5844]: 0.02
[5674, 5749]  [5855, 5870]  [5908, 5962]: -0.02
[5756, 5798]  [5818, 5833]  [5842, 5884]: -0.01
